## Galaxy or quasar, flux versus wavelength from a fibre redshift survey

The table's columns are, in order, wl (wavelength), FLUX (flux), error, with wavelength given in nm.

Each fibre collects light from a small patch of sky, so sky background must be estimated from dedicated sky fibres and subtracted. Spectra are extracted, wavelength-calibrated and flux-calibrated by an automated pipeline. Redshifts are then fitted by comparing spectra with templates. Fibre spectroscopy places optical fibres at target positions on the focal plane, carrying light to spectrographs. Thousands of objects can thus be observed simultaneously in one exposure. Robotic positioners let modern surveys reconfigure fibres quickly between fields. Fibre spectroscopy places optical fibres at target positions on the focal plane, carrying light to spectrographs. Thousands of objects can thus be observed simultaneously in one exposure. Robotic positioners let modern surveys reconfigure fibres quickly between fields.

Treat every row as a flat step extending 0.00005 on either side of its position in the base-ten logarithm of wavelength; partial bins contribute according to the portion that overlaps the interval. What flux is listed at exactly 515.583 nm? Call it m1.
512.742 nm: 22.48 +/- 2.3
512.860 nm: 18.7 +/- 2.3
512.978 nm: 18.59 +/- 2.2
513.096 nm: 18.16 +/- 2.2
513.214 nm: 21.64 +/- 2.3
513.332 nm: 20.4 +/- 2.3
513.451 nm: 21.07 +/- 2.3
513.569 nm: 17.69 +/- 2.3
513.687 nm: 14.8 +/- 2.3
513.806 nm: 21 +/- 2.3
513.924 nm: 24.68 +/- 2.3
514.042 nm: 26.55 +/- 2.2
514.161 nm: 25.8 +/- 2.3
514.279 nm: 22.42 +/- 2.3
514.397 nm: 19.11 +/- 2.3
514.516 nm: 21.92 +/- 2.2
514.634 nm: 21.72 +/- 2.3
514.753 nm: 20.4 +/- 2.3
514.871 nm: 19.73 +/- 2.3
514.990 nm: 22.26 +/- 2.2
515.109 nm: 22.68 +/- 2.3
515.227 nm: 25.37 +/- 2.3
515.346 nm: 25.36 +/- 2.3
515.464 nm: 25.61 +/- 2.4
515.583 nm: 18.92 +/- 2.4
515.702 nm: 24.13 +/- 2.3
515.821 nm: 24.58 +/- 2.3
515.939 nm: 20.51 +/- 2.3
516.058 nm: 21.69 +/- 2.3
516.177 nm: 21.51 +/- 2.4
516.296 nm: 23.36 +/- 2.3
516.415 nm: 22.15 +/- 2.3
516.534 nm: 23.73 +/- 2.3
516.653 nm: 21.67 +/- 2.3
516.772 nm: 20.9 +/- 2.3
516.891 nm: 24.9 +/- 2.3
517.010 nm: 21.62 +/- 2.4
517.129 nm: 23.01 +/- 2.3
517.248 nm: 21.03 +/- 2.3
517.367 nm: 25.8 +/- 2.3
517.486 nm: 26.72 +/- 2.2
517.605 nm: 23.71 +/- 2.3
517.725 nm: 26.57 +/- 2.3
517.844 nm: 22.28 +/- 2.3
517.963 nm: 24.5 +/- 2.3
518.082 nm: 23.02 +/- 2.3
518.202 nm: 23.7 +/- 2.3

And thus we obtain 18.92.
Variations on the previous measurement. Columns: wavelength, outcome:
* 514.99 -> 22.26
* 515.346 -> 25.36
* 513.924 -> 24.68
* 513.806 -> 21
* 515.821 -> 24.58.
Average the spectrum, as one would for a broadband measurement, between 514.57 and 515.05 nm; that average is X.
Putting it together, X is 21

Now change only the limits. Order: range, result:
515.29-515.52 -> 25.6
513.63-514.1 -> 21.8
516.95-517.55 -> 23.7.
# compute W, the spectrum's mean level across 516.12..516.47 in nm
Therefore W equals 22.3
